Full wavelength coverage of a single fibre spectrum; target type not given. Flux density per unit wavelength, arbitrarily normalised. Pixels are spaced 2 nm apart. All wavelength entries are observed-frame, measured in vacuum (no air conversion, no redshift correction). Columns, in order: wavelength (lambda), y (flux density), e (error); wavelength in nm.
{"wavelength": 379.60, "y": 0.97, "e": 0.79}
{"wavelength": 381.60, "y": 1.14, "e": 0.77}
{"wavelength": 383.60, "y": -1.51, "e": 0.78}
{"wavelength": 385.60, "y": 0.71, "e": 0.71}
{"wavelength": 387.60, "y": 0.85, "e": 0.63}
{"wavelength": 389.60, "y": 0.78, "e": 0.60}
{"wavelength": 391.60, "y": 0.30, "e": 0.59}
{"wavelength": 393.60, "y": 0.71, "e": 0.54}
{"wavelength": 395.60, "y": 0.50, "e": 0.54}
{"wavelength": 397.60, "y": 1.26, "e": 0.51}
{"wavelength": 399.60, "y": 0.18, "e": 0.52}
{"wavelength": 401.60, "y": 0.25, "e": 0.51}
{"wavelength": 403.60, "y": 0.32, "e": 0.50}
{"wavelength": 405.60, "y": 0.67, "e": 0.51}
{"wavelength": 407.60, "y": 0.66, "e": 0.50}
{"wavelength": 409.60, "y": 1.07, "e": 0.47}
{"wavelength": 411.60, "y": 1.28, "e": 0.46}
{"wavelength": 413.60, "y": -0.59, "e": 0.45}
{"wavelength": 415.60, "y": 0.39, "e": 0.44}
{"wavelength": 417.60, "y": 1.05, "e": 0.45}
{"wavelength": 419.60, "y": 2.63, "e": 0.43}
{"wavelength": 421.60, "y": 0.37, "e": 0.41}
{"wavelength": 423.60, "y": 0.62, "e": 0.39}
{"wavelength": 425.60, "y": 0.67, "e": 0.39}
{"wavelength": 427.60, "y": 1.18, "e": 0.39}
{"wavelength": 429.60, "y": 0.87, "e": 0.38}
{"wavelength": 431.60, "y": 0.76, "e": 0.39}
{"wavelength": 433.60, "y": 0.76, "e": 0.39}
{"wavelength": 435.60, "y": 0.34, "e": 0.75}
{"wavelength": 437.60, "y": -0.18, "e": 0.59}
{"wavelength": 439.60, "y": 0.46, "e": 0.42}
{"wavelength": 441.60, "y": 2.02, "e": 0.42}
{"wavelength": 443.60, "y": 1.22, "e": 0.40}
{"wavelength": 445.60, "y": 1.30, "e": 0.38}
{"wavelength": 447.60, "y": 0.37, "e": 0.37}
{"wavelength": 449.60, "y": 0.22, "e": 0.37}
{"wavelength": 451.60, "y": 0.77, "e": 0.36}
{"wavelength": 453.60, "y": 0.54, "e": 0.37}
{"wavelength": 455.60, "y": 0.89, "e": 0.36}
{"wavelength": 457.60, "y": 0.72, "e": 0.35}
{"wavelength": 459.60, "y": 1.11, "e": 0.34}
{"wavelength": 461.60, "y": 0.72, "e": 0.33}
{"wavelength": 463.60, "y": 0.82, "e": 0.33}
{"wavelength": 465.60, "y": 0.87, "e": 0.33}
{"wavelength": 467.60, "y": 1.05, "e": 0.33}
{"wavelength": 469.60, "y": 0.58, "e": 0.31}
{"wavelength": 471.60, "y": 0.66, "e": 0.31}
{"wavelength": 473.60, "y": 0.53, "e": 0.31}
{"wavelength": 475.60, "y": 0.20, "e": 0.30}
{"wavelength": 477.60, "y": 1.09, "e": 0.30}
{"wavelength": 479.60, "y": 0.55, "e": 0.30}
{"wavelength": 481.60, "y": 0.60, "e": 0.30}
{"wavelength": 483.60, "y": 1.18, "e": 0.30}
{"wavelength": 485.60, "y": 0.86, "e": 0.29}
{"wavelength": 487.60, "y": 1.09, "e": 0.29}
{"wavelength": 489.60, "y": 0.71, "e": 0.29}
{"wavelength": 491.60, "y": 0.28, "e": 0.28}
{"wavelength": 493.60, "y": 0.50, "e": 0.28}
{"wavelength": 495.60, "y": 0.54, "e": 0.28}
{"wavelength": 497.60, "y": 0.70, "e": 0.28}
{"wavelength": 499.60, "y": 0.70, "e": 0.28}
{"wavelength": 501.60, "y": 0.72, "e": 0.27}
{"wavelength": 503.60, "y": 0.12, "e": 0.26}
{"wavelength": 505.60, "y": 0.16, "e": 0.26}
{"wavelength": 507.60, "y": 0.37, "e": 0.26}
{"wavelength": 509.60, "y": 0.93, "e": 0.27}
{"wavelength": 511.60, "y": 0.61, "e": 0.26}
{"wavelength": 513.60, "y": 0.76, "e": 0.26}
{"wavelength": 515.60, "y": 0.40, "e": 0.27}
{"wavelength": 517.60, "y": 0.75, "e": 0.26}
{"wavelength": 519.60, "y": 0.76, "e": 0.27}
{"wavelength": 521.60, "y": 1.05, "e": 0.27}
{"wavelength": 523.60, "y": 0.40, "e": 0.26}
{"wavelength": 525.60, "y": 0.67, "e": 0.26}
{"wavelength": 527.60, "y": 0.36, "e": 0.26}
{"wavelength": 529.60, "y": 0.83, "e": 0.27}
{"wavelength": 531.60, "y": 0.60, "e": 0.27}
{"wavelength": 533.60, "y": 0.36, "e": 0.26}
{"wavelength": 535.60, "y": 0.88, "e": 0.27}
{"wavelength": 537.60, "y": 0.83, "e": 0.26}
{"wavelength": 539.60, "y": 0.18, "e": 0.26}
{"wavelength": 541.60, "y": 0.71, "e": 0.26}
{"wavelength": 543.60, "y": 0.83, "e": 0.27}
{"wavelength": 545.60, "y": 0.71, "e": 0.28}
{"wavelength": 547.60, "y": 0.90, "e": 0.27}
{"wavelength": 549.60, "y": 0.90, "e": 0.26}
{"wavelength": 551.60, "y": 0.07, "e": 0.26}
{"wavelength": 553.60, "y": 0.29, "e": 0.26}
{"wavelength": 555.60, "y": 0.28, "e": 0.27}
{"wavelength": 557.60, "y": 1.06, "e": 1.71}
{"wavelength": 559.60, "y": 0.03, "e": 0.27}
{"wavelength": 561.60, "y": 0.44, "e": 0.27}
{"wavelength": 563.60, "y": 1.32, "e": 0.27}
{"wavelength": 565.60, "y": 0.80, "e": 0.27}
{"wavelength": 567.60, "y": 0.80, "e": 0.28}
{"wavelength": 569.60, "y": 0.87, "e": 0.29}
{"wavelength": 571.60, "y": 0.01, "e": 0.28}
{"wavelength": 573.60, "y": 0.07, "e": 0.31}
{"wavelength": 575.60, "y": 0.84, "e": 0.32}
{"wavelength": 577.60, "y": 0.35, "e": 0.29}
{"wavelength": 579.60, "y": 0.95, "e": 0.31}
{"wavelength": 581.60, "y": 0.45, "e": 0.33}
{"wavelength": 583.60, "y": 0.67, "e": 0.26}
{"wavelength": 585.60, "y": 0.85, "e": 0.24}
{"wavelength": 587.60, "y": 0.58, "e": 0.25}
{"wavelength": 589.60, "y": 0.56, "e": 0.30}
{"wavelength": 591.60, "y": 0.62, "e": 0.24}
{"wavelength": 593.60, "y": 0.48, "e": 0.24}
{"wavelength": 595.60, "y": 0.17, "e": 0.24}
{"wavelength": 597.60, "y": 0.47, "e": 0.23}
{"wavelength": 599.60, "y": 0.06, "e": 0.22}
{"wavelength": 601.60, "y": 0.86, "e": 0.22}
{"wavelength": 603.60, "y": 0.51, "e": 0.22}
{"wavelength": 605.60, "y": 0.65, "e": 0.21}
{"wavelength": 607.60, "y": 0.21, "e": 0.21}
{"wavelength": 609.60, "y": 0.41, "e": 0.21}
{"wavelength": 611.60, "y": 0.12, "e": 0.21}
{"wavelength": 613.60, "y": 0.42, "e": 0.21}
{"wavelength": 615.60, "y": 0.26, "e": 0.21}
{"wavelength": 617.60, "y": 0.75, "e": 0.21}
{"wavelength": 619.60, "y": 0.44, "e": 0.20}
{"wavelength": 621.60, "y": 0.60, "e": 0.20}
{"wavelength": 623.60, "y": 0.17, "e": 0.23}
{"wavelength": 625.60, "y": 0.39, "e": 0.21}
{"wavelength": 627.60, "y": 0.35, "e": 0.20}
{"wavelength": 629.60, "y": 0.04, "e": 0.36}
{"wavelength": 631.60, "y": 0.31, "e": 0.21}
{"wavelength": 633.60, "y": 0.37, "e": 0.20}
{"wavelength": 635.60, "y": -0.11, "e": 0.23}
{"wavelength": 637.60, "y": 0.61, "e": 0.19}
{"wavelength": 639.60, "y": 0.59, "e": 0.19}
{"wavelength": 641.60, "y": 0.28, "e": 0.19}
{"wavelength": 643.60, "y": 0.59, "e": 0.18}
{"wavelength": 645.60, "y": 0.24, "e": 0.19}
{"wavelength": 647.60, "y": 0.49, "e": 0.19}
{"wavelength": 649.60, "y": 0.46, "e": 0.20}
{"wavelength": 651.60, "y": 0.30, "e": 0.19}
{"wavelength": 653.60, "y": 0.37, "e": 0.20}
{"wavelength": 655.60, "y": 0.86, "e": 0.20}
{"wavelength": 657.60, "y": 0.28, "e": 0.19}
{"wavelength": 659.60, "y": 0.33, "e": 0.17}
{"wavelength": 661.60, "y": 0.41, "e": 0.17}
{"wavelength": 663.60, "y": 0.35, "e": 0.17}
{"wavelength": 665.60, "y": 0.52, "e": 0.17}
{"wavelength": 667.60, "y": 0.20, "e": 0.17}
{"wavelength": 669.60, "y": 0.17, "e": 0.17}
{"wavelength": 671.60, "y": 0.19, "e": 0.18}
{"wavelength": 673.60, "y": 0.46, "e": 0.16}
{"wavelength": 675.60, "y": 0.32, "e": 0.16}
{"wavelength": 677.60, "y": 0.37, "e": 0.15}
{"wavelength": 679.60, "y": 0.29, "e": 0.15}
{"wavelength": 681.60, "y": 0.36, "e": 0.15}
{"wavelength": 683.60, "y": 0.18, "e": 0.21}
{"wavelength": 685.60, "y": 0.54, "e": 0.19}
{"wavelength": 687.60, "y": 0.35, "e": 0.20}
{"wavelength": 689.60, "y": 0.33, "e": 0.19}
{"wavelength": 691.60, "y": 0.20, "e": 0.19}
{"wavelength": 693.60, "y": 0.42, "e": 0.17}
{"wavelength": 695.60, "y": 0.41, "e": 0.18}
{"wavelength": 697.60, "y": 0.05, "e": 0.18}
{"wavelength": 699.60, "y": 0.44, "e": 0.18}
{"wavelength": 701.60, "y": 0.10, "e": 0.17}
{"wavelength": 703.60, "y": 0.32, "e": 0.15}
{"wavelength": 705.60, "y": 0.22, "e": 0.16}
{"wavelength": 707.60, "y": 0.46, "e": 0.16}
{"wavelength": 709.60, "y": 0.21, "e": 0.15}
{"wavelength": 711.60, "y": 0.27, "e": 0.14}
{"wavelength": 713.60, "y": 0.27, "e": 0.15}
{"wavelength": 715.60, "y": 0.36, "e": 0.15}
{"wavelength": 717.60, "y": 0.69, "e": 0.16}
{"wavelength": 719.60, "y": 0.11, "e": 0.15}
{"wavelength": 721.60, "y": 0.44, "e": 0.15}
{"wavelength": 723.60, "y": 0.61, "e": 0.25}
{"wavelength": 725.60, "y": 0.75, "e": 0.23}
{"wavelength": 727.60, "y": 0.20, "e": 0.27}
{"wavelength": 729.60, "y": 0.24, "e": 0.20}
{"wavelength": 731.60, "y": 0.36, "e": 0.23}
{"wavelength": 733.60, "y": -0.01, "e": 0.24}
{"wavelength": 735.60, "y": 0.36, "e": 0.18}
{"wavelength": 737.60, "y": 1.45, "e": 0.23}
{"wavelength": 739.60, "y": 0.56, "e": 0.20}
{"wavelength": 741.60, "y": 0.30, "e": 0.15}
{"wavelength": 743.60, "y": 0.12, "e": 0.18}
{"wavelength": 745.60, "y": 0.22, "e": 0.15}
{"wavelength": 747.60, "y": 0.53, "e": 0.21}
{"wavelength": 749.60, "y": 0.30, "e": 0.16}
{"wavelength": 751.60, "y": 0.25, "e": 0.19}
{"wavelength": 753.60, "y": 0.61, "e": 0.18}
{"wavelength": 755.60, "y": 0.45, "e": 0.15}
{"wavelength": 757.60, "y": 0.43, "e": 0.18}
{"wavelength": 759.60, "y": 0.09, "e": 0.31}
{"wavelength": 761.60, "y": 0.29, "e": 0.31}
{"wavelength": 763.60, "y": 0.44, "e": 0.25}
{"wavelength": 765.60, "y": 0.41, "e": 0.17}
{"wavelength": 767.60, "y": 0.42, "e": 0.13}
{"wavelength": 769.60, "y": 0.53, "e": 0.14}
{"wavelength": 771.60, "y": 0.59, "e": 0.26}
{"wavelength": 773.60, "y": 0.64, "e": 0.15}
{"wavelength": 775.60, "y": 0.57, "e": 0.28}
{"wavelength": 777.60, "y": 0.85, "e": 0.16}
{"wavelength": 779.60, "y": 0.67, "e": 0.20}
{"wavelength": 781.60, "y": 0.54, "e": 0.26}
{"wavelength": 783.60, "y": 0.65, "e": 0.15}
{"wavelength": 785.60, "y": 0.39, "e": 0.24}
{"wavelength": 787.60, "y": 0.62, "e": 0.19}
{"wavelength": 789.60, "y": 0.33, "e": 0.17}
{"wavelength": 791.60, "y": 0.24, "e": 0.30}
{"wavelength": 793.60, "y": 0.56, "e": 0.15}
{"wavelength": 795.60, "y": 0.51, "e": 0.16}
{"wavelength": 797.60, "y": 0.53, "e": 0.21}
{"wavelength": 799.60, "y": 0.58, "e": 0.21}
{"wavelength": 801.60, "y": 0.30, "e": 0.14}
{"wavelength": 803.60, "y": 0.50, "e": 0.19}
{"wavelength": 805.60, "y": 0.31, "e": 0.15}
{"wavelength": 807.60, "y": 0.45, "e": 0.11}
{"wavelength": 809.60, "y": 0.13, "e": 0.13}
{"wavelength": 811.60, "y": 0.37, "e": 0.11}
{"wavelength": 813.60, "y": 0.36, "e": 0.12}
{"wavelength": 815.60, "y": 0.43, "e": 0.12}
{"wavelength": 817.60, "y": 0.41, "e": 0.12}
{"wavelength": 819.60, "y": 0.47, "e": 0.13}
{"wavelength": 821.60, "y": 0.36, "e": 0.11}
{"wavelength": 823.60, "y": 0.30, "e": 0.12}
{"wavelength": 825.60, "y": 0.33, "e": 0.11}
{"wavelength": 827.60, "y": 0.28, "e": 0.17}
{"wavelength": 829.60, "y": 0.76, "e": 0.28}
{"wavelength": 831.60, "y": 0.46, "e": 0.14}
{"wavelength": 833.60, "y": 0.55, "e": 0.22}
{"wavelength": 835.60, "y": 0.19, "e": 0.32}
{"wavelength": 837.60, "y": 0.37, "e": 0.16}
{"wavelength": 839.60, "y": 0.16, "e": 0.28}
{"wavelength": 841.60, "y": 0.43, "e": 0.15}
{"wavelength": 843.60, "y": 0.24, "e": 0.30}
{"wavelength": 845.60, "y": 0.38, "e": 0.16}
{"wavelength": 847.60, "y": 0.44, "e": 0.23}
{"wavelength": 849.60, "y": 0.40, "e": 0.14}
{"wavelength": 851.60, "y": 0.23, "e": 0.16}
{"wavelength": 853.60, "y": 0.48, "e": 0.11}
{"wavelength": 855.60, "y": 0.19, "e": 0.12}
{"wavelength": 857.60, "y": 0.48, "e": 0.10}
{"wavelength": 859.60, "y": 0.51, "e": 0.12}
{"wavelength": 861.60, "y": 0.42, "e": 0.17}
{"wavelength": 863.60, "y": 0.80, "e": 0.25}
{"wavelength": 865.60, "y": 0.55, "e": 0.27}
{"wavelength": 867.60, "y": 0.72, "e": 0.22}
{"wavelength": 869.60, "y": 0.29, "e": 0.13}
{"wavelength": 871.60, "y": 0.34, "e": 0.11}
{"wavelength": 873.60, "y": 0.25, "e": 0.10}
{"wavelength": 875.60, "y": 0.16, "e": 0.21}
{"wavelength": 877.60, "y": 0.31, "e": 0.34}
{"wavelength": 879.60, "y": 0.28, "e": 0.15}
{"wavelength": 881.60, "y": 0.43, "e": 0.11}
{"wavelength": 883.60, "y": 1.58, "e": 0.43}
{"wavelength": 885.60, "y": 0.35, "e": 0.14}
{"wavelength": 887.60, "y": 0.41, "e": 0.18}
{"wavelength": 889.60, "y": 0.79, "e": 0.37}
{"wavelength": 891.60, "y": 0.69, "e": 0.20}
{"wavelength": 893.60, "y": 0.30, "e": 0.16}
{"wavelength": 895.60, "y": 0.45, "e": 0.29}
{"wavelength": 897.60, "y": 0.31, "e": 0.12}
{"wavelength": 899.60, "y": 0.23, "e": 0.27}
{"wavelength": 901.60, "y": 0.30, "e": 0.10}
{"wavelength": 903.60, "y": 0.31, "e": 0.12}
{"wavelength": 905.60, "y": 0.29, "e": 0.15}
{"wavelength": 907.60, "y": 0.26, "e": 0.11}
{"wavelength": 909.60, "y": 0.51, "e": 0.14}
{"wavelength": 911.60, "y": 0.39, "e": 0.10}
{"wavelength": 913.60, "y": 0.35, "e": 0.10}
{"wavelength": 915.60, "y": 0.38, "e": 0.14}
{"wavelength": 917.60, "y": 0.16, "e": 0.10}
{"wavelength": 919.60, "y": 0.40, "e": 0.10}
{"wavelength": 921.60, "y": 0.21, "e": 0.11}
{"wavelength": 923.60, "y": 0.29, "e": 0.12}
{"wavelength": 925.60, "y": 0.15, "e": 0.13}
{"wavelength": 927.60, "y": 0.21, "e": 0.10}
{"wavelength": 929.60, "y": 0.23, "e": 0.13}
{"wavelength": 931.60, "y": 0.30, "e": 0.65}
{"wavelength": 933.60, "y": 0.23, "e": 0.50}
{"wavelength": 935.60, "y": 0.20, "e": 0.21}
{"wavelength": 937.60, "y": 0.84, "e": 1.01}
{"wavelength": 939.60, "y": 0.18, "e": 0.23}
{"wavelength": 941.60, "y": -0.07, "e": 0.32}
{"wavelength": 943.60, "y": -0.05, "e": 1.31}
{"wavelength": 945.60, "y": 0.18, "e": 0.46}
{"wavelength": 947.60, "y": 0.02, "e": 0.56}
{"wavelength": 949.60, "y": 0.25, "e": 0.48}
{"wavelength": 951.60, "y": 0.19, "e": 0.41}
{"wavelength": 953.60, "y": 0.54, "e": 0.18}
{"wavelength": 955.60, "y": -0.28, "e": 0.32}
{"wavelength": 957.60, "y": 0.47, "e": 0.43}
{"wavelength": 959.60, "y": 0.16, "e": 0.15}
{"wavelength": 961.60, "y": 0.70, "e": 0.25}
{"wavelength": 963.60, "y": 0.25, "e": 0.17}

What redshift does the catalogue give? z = 0.124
